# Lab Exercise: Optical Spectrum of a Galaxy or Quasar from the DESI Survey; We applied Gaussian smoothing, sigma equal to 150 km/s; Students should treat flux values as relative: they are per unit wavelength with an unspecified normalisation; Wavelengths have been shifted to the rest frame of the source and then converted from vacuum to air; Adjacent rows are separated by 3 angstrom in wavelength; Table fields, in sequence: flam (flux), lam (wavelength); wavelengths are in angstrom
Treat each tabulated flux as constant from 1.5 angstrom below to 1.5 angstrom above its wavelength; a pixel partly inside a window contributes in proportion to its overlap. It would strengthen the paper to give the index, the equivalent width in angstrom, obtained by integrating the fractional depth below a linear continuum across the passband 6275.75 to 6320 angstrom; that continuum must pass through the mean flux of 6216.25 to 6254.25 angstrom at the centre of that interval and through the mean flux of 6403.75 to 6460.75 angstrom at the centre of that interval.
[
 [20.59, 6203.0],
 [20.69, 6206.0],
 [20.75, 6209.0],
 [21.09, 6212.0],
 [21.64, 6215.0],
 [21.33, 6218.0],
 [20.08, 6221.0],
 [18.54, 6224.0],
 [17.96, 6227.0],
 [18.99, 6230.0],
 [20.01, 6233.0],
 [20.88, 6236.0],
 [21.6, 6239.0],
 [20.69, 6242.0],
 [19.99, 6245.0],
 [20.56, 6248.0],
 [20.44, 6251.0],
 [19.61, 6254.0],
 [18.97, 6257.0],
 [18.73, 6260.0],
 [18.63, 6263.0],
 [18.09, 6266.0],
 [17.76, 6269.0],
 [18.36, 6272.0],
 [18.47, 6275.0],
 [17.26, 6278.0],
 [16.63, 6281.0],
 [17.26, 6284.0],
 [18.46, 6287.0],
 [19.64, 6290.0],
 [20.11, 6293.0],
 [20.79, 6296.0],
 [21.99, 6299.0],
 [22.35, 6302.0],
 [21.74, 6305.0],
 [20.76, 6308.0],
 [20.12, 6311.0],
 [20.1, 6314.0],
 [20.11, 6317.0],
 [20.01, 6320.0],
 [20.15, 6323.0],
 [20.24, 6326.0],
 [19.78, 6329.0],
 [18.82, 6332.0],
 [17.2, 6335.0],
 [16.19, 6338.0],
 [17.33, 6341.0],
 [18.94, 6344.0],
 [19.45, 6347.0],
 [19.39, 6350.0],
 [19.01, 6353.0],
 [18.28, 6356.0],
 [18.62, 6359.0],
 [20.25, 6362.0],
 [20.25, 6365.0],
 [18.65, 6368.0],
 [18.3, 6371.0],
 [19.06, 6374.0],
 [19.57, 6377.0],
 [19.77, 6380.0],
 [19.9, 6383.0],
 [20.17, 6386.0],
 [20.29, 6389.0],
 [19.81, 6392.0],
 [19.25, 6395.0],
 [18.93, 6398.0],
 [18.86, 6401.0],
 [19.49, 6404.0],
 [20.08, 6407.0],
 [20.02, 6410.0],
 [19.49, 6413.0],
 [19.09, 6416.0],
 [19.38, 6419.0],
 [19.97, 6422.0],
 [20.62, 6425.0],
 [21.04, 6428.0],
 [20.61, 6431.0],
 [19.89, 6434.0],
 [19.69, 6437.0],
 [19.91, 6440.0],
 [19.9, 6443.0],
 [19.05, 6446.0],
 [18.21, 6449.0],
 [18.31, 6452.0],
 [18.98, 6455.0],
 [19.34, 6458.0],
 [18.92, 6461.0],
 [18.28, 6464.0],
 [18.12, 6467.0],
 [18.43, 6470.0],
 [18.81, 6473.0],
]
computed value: 0.3 angstrom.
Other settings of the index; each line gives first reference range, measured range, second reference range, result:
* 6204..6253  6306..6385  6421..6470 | 2.2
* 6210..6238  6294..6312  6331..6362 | -2.2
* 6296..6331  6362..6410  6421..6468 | 1.1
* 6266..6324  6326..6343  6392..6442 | 1.3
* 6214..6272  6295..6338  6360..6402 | -1.3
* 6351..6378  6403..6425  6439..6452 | -0.7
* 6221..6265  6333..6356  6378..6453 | 1.7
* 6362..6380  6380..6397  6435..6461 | -0.5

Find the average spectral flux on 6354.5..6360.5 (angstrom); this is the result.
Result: 18.4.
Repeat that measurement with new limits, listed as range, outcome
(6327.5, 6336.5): 18.6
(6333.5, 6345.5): 17.4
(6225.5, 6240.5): 19.9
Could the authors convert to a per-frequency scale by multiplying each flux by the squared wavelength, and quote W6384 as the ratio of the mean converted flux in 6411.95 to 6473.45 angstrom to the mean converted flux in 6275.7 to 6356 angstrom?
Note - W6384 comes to 1.0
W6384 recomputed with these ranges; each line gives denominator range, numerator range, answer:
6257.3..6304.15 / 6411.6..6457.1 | 1.08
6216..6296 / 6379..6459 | 1.07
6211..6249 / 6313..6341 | 0.97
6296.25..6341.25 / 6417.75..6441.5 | 1.05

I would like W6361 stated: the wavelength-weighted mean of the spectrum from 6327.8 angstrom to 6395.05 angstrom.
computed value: 19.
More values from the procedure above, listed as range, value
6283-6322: 20.3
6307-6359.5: 19.1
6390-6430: 19.7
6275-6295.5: 18.4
